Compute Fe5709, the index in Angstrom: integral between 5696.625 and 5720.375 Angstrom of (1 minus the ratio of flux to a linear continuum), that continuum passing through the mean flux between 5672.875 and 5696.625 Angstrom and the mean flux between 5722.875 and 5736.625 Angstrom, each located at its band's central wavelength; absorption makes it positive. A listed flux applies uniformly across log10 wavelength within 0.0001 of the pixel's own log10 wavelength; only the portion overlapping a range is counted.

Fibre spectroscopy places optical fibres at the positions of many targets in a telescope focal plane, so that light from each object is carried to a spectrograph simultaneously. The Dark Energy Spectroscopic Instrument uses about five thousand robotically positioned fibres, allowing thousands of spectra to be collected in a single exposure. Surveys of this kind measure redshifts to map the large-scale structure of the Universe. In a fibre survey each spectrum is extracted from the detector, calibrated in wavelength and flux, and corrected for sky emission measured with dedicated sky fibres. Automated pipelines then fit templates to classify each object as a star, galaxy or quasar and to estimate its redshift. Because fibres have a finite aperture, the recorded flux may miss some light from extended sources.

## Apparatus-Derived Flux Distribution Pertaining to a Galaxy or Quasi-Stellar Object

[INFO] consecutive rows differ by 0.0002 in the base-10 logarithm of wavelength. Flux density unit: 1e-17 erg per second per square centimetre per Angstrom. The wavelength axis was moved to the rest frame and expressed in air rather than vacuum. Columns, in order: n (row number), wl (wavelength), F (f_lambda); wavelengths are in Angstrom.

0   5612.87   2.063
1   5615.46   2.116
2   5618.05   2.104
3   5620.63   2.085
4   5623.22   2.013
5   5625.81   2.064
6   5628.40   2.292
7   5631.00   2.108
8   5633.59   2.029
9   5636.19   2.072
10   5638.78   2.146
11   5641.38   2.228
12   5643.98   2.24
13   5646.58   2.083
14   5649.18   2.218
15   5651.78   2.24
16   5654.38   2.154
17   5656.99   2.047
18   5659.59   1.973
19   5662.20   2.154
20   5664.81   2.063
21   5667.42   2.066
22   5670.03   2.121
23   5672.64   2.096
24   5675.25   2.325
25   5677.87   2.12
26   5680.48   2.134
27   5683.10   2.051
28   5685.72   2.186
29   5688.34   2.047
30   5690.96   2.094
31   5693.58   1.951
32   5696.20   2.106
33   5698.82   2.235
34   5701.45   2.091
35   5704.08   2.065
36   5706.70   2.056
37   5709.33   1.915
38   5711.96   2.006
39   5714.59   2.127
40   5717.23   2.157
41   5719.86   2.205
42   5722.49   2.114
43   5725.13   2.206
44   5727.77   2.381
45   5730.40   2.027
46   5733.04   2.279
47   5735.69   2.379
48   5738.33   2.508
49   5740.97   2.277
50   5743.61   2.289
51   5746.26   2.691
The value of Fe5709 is 1.0 Angstrom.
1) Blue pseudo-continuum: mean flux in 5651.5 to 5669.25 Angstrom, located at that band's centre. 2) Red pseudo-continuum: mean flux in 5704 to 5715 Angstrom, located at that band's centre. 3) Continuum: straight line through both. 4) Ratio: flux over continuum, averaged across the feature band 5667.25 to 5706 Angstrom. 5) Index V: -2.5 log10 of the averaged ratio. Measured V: -0.03 mag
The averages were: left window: 2.09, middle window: 2.11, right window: 2.02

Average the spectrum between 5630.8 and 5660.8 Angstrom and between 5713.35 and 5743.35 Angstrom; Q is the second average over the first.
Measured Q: 1.05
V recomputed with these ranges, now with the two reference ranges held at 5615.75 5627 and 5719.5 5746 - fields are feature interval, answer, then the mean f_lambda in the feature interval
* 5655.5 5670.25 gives 0.043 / 2.07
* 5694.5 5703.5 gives 0.046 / 2.13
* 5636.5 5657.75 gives -0.024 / 2.17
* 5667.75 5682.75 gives 0.014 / 2.15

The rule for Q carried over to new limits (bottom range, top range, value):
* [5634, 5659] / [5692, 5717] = 0.96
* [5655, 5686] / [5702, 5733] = 1.01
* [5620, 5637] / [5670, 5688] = 1.02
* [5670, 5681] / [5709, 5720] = 0.96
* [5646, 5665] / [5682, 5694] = 0.98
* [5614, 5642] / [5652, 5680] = 1.00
